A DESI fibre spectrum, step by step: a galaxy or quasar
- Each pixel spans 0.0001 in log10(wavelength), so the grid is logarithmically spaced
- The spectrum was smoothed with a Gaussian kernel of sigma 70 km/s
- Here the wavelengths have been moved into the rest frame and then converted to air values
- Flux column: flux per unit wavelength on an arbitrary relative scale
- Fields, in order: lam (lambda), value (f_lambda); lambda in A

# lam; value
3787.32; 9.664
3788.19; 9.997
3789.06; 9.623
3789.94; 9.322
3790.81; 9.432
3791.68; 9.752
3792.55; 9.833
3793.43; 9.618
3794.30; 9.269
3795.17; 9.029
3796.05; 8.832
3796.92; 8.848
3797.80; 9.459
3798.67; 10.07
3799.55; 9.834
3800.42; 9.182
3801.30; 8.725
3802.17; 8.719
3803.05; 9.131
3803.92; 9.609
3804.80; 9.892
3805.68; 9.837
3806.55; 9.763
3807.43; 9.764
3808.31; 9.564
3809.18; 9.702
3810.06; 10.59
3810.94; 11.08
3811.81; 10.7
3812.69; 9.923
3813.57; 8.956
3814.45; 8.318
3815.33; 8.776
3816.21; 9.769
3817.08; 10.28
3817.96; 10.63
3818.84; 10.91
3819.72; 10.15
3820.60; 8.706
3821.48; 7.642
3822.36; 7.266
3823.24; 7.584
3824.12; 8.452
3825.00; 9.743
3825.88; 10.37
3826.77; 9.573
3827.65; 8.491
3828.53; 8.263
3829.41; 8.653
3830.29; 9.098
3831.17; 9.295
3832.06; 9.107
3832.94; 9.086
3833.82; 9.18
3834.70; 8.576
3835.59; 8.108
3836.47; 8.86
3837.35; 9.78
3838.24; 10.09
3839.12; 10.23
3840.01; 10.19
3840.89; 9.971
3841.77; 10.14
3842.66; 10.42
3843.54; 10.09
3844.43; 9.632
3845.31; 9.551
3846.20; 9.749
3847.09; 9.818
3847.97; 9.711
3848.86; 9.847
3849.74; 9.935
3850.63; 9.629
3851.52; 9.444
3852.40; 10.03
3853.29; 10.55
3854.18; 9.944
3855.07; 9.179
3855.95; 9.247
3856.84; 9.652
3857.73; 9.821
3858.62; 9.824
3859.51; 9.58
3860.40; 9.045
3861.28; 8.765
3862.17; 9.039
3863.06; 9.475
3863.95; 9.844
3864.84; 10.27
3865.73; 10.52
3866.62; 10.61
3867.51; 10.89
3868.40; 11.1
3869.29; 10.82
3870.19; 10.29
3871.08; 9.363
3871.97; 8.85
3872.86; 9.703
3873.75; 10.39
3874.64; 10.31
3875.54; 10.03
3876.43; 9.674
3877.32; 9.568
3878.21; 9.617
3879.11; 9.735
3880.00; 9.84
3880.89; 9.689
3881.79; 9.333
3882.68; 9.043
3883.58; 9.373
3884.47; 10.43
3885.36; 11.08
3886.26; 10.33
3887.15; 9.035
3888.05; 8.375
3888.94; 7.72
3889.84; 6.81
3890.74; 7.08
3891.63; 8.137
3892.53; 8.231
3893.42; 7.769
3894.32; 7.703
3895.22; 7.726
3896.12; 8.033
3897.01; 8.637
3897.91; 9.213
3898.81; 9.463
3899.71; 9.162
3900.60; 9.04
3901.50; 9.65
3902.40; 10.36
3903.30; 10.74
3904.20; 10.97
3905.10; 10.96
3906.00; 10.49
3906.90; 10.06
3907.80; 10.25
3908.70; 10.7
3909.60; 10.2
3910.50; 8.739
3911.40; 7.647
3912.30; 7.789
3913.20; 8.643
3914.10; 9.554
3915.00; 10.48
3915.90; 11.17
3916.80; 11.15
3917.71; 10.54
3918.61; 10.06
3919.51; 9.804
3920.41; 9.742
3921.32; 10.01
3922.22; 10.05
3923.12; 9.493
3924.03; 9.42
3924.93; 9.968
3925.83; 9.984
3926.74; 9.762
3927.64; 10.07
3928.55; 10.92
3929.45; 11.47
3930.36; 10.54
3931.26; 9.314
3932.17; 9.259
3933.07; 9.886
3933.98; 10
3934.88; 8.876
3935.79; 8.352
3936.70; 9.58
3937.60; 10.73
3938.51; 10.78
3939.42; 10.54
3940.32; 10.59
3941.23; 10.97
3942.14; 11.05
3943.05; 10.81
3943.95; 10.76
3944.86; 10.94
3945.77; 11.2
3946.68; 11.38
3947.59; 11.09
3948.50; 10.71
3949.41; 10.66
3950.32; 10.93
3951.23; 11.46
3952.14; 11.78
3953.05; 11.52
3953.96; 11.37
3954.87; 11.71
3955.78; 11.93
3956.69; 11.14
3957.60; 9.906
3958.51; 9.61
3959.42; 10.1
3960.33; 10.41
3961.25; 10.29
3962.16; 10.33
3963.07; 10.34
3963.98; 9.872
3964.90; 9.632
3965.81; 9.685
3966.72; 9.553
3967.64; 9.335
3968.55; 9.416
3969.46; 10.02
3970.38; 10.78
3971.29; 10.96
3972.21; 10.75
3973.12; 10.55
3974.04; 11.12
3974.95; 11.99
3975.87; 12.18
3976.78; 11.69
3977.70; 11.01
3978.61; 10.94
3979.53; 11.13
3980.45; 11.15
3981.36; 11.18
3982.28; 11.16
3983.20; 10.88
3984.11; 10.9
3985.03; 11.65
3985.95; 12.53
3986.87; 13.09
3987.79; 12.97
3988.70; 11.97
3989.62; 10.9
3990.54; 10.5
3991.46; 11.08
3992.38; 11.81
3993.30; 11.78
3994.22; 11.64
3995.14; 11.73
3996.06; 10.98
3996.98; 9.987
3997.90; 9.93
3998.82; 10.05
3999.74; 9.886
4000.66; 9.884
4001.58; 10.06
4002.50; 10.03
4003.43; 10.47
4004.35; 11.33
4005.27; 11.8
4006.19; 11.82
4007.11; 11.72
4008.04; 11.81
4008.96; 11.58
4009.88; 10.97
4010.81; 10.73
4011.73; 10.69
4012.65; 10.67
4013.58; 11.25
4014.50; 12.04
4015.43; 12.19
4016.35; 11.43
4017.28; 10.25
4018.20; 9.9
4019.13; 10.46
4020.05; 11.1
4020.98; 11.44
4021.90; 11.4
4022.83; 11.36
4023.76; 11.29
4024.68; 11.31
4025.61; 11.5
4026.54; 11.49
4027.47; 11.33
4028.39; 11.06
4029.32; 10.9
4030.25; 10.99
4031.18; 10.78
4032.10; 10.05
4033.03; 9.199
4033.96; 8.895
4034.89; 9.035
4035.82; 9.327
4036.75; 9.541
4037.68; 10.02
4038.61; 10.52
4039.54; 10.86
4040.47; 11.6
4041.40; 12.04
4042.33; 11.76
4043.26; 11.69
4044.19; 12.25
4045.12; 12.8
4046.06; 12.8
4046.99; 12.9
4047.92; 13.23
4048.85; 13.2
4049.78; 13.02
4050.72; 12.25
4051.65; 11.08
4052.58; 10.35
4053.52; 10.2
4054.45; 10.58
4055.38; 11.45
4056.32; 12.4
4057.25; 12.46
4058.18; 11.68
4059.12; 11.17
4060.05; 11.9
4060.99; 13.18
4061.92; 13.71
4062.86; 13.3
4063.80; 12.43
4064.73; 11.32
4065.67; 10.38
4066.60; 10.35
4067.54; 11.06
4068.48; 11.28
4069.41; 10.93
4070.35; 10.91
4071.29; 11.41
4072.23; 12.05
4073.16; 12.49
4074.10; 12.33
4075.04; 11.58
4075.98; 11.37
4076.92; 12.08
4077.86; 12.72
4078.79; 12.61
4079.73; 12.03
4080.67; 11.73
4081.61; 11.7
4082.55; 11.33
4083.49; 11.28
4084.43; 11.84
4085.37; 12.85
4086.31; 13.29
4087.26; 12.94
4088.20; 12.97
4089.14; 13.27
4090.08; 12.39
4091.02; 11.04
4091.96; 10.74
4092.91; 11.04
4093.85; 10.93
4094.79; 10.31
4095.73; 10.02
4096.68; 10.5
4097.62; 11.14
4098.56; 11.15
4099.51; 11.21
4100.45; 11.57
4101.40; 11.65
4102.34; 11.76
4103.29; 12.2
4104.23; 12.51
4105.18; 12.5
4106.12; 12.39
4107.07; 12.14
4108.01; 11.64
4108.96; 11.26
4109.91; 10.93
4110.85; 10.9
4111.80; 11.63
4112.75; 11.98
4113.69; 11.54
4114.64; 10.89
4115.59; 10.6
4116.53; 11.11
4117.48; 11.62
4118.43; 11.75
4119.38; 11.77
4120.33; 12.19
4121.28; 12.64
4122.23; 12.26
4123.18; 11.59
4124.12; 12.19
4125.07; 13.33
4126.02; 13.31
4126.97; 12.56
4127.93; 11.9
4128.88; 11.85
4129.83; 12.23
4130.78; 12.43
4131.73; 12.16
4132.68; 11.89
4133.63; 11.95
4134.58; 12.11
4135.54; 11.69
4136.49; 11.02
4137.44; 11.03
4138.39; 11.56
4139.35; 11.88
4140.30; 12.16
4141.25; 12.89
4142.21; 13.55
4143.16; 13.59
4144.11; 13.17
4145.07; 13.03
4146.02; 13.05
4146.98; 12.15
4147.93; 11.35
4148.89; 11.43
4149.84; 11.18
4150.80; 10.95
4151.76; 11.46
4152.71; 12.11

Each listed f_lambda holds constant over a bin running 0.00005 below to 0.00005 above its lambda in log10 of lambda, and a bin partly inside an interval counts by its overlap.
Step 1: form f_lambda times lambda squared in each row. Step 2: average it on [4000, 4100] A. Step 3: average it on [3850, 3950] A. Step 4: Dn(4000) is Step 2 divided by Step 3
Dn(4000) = 1.3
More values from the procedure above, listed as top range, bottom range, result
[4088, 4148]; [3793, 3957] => 1.38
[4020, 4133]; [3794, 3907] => 1.37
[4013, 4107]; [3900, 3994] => 1.16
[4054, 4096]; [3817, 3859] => 1.41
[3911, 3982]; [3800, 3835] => 1.19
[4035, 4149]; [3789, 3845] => 1.44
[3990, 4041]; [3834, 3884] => 1.20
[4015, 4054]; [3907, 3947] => 1.17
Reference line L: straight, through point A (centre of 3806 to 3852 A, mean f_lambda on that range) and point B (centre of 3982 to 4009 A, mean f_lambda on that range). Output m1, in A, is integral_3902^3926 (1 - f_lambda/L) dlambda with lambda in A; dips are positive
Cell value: 0.9 A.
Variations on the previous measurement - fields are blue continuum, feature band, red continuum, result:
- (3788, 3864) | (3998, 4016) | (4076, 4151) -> 0.0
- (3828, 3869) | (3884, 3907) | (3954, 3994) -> 2.3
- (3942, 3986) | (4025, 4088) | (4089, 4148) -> -0.7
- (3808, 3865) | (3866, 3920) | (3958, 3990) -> 2.8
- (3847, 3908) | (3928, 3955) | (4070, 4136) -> -1.1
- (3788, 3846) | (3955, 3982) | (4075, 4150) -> 0.3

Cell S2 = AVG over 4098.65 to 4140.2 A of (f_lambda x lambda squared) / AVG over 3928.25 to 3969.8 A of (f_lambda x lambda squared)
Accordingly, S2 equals 1.2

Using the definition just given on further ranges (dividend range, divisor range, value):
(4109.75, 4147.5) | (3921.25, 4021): 1.21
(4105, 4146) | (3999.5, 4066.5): 1.12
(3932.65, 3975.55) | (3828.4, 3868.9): 1.15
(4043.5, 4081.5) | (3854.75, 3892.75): 1.37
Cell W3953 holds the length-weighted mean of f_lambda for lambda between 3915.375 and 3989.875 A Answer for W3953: 10.7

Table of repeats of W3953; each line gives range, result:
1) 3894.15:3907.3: 9.51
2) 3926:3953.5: 10.5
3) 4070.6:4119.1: 11.7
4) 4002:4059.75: 11.2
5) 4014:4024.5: 11.2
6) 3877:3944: 9.64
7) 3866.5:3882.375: 9.97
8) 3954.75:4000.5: 10.9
